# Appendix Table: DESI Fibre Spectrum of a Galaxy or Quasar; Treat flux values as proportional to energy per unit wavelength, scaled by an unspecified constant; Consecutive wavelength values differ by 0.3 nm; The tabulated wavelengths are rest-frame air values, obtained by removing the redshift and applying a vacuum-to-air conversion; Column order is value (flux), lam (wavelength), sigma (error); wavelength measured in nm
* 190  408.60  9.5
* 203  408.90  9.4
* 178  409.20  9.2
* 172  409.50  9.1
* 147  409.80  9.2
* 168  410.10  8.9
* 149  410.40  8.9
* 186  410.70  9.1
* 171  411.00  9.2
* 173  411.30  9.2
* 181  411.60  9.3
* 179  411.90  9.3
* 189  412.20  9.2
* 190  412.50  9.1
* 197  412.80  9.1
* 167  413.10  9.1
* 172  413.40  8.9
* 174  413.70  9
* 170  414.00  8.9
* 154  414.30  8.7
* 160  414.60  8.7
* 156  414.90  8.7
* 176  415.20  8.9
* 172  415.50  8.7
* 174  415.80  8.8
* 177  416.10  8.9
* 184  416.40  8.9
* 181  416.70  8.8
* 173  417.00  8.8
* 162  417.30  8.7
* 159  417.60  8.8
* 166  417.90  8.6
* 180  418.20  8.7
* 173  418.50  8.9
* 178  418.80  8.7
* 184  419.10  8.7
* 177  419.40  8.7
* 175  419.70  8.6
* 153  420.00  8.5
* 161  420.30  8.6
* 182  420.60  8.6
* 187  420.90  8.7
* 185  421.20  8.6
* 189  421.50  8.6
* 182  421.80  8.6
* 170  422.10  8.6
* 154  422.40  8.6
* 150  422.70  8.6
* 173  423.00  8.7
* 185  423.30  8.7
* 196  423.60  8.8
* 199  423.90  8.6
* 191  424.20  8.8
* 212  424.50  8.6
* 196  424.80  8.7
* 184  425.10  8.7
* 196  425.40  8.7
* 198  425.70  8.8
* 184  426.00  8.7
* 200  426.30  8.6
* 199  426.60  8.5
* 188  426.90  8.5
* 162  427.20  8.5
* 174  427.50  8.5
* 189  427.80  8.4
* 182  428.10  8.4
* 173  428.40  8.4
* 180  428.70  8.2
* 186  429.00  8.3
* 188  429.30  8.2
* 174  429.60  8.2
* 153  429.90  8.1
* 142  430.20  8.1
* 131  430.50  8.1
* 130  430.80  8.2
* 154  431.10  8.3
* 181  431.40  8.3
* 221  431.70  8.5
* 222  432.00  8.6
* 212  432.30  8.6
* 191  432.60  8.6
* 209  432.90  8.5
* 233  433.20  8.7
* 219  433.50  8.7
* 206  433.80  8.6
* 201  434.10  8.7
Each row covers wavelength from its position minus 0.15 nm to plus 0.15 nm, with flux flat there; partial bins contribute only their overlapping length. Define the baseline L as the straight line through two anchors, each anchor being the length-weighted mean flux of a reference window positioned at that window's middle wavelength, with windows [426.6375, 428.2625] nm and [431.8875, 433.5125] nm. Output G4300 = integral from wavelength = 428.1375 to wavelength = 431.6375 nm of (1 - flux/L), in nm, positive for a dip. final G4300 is 0.544 nm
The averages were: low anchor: 180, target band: 165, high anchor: 214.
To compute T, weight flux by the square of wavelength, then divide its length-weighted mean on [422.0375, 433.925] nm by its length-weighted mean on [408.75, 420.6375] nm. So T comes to 1.14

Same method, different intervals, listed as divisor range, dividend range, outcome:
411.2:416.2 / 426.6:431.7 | 1.05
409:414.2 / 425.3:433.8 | 1.16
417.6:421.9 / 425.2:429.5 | 1.09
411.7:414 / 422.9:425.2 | 1.13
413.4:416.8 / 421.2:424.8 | 1.11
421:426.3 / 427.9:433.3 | 1.01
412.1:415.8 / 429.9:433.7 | 1.17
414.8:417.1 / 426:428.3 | 1.11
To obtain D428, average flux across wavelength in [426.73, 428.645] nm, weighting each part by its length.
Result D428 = 178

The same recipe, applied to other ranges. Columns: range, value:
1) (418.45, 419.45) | 179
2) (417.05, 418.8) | 169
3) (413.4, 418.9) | 170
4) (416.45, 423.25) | 173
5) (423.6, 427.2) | 194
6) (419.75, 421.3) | 173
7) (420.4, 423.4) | 175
